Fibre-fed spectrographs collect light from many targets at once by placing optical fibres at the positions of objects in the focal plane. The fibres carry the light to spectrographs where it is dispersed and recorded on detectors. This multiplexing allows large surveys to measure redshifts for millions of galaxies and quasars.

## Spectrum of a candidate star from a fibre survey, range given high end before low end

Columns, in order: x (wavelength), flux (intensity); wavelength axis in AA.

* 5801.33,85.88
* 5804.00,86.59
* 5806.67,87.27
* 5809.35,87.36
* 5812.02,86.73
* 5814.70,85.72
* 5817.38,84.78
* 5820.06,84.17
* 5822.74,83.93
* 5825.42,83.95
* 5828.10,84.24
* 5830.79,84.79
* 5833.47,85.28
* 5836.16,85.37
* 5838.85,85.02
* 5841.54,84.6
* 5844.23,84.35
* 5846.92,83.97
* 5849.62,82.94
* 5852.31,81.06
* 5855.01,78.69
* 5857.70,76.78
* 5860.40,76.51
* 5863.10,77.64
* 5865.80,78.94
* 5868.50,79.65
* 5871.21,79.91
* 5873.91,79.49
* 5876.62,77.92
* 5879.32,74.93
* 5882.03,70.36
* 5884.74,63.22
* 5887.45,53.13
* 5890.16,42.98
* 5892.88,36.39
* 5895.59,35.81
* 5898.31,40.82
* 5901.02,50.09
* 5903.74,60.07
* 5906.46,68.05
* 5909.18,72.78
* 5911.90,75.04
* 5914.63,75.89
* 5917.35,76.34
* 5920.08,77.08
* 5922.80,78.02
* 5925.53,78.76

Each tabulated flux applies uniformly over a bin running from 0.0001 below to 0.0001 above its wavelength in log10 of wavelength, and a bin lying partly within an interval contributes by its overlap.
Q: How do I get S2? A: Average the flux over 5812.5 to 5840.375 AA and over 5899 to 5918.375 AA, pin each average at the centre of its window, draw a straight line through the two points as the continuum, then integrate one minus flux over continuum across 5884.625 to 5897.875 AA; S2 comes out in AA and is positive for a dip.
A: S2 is 5.0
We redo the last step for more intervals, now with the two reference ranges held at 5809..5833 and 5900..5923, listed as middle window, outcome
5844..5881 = -0.47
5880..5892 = 2.73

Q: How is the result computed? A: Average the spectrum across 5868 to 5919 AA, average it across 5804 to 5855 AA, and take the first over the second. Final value 0.8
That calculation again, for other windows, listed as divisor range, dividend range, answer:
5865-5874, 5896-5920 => 0.81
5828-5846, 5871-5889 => 0.83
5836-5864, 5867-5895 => 0.80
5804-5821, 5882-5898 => 0.56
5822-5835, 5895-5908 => 0.62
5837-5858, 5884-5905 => 0.57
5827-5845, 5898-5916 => 0.76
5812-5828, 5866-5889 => 0.86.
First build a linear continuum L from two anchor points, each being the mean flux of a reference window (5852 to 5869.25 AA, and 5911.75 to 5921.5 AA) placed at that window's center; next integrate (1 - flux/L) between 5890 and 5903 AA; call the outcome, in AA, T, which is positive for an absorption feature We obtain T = 5.9 AA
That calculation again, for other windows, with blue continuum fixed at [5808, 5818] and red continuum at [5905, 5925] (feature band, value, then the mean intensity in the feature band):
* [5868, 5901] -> 7.7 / 60.3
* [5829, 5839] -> -0.1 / 85.1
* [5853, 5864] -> 0.5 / 77.6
